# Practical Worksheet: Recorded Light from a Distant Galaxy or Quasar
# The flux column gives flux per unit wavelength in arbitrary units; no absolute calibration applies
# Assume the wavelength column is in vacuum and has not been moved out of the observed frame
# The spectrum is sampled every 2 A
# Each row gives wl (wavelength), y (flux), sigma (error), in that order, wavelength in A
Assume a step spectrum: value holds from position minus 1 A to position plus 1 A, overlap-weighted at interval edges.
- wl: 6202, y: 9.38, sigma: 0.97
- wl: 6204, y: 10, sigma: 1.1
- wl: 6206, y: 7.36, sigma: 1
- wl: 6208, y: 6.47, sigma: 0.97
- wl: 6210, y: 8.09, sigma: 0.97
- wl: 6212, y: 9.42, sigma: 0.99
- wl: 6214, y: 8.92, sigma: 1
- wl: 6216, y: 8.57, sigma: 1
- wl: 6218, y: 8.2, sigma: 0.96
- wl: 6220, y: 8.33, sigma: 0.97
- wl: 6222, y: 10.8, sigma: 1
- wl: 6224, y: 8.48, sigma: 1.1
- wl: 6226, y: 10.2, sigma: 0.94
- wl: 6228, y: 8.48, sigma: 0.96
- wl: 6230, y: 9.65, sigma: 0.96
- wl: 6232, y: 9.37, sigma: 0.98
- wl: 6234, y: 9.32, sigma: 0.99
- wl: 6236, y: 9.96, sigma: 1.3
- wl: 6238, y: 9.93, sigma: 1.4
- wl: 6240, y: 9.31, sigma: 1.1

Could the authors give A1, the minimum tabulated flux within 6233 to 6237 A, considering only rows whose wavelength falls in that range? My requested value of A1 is 9.32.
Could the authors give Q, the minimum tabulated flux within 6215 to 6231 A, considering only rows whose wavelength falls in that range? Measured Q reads 8.2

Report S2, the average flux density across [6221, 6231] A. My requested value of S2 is 9.52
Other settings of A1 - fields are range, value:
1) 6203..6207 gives 7.36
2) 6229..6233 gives 9.37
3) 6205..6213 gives 6.47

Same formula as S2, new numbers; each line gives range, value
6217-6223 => 9.11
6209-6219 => 8.64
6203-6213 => 8.27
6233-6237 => 9.64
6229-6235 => 9.45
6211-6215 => 9.17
